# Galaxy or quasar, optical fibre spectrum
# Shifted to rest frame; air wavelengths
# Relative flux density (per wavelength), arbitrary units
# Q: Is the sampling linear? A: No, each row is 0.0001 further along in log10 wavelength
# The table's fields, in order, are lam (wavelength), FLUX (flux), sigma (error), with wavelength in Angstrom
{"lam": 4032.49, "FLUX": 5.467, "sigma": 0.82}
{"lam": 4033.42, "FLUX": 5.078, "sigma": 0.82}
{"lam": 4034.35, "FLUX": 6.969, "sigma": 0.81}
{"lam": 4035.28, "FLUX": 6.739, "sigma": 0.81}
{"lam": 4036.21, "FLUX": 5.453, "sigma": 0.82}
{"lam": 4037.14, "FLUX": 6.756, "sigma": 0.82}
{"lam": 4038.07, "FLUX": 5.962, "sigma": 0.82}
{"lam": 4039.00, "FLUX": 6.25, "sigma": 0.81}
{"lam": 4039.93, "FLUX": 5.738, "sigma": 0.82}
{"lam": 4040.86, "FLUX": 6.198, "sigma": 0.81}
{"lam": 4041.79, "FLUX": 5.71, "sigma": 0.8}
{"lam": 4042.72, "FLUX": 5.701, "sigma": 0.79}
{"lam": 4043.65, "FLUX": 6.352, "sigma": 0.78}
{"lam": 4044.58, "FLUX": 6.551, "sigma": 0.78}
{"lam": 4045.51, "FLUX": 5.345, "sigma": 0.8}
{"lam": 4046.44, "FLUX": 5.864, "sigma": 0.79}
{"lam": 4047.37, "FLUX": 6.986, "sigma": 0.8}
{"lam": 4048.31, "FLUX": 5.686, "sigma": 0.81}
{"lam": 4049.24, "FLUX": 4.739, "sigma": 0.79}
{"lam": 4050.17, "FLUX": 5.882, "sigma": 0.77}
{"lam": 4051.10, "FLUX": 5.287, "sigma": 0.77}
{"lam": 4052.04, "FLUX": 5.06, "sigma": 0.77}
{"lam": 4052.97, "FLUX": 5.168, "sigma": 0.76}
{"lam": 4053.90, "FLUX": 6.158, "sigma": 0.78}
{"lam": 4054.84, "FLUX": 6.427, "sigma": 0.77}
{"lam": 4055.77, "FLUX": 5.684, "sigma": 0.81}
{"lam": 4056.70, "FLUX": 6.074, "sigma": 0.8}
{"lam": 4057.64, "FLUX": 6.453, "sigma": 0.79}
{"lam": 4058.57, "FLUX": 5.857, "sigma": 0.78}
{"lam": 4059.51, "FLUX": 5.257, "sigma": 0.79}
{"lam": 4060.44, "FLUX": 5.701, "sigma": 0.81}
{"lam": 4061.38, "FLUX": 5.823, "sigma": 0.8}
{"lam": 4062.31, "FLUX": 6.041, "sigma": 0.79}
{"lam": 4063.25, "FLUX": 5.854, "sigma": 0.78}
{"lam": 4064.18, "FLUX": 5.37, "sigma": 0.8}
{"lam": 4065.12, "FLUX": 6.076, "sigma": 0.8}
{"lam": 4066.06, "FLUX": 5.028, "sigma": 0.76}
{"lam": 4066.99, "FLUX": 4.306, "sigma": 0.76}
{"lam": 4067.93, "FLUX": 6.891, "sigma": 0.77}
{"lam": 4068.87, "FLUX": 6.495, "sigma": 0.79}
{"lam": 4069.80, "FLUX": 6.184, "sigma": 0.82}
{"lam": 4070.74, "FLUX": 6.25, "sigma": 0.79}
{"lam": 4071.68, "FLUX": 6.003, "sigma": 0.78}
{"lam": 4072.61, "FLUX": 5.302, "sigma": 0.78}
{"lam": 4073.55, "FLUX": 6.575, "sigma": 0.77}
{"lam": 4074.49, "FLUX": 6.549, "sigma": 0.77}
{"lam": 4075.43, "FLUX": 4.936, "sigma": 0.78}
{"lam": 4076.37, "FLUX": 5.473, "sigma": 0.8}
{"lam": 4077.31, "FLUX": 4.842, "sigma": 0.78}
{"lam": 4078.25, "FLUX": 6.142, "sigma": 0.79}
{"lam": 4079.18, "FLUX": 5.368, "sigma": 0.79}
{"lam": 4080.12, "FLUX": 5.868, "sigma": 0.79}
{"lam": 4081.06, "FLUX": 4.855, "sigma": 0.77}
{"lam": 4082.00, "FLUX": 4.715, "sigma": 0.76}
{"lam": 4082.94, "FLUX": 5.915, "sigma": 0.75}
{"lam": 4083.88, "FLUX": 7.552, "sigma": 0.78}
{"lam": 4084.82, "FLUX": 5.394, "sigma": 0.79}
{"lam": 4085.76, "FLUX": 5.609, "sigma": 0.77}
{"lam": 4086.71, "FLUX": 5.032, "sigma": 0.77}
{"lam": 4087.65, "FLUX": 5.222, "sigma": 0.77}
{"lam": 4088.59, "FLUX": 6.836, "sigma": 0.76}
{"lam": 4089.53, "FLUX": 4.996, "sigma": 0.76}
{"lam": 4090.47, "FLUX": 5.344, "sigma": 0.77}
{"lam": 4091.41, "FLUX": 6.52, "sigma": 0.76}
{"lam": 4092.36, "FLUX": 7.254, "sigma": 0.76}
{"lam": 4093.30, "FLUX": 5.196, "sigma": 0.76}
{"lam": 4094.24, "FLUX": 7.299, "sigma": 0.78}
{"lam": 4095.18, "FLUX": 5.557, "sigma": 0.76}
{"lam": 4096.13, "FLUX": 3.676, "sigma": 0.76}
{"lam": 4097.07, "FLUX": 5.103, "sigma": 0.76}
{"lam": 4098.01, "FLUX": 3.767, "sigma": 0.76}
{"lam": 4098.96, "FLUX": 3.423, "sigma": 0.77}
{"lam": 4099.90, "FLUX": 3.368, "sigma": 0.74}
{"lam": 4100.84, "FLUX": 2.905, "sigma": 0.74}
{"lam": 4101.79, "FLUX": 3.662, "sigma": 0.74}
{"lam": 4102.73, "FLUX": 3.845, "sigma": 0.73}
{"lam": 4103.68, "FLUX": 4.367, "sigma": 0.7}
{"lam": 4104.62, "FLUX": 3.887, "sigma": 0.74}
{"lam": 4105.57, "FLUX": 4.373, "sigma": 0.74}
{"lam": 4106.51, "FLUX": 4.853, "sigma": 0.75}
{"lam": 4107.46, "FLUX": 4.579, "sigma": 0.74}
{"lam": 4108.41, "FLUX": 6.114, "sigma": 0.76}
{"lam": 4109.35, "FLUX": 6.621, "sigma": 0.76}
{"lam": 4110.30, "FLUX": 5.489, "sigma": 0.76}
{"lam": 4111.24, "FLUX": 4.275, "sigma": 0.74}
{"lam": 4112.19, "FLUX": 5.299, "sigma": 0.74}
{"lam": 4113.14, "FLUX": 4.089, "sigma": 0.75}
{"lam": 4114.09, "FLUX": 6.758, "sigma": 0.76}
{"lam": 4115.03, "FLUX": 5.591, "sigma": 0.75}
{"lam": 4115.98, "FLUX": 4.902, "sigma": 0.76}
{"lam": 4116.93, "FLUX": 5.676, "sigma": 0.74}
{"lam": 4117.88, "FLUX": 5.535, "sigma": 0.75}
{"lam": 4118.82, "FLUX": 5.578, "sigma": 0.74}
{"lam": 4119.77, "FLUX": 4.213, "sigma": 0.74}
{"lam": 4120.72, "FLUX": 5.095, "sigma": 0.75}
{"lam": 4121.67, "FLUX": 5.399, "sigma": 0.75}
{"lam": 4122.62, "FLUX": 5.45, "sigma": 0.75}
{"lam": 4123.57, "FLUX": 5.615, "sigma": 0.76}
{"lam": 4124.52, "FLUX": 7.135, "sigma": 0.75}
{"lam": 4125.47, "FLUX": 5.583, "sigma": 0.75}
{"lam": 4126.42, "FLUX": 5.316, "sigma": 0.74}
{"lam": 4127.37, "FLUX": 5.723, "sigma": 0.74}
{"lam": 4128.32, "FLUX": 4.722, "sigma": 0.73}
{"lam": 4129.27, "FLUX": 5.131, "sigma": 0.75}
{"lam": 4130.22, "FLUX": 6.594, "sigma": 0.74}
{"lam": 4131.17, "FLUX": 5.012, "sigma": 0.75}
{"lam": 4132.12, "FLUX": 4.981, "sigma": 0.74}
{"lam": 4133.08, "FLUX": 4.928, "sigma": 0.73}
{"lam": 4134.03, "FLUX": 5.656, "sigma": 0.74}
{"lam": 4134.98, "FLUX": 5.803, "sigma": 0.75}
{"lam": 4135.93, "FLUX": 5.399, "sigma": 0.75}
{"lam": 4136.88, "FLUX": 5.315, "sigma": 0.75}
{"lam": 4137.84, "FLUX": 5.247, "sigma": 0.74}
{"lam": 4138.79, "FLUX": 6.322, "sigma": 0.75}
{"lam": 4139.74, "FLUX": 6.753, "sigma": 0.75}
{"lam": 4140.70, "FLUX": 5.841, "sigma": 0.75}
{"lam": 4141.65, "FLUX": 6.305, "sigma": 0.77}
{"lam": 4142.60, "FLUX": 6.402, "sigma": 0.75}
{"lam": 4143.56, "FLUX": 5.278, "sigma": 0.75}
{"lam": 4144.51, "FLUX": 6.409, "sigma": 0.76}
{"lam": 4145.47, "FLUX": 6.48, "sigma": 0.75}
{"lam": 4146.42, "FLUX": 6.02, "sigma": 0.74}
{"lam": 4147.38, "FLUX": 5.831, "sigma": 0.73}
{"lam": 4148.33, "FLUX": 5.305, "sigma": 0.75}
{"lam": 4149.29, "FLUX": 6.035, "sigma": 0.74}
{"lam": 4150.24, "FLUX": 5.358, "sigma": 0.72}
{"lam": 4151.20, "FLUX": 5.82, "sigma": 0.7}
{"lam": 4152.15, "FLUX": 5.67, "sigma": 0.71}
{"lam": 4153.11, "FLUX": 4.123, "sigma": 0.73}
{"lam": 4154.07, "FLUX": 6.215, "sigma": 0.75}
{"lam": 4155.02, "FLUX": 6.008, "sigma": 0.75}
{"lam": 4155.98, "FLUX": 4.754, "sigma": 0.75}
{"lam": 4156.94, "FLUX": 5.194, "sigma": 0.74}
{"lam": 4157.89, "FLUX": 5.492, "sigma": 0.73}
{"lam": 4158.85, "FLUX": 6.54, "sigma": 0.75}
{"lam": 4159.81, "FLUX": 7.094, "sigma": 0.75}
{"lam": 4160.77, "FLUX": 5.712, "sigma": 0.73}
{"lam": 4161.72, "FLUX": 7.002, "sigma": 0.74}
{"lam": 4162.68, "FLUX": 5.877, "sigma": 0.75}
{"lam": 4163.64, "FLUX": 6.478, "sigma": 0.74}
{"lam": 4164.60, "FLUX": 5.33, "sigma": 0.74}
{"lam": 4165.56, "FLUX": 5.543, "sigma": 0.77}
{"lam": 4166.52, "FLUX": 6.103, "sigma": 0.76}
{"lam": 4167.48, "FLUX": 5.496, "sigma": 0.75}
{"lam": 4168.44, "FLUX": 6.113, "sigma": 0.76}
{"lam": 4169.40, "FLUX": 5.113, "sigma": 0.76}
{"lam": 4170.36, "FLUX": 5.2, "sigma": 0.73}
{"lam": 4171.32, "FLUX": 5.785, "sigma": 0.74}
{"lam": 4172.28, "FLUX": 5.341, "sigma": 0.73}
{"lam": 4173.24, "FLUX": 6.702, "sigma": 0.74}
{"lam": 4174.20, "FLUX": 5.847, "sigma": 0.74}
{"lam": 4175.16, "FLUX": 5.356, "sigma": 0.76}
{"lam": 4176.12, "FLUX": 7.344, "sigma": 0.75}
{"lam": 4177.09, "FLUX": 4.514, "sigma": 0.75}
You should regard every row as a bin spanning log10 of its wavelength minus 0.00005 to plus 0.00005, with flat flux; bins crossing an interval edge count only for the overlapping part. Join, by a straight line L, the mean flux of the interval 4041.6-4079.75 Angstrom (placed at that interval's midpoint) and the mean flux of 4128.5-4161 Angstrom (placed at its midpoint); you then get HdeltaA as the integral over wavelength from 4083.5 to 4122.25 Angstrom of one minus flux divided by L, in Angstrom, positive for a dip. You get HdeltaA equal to 4.3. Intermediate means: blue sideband 5.79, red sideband 5.73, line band 5.12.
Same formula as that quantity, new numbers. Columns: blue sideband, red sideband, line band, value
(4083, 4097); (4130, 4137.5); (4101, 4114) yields 2.1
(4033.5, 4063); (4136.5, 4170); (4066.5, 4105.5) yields 3.8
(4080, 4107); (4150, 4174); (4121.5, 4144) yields -0.9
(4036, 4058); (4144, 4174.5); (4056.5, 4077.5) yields 0.3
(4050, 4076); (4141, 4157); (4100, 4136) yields 3.9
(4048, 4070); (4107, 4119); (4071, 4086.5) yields -0.2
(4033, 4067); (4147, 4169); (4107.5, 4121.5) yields 1.1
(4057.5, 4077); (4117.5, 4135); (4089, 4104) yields 2.3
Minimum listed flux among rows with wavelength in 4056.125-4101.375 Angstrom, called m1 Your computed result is 2.905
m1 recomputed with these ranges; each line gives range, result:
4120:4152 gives 4.722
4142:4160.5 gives 4.123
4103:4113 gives 3.887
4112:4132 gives 4.089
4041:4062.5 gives 4.739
